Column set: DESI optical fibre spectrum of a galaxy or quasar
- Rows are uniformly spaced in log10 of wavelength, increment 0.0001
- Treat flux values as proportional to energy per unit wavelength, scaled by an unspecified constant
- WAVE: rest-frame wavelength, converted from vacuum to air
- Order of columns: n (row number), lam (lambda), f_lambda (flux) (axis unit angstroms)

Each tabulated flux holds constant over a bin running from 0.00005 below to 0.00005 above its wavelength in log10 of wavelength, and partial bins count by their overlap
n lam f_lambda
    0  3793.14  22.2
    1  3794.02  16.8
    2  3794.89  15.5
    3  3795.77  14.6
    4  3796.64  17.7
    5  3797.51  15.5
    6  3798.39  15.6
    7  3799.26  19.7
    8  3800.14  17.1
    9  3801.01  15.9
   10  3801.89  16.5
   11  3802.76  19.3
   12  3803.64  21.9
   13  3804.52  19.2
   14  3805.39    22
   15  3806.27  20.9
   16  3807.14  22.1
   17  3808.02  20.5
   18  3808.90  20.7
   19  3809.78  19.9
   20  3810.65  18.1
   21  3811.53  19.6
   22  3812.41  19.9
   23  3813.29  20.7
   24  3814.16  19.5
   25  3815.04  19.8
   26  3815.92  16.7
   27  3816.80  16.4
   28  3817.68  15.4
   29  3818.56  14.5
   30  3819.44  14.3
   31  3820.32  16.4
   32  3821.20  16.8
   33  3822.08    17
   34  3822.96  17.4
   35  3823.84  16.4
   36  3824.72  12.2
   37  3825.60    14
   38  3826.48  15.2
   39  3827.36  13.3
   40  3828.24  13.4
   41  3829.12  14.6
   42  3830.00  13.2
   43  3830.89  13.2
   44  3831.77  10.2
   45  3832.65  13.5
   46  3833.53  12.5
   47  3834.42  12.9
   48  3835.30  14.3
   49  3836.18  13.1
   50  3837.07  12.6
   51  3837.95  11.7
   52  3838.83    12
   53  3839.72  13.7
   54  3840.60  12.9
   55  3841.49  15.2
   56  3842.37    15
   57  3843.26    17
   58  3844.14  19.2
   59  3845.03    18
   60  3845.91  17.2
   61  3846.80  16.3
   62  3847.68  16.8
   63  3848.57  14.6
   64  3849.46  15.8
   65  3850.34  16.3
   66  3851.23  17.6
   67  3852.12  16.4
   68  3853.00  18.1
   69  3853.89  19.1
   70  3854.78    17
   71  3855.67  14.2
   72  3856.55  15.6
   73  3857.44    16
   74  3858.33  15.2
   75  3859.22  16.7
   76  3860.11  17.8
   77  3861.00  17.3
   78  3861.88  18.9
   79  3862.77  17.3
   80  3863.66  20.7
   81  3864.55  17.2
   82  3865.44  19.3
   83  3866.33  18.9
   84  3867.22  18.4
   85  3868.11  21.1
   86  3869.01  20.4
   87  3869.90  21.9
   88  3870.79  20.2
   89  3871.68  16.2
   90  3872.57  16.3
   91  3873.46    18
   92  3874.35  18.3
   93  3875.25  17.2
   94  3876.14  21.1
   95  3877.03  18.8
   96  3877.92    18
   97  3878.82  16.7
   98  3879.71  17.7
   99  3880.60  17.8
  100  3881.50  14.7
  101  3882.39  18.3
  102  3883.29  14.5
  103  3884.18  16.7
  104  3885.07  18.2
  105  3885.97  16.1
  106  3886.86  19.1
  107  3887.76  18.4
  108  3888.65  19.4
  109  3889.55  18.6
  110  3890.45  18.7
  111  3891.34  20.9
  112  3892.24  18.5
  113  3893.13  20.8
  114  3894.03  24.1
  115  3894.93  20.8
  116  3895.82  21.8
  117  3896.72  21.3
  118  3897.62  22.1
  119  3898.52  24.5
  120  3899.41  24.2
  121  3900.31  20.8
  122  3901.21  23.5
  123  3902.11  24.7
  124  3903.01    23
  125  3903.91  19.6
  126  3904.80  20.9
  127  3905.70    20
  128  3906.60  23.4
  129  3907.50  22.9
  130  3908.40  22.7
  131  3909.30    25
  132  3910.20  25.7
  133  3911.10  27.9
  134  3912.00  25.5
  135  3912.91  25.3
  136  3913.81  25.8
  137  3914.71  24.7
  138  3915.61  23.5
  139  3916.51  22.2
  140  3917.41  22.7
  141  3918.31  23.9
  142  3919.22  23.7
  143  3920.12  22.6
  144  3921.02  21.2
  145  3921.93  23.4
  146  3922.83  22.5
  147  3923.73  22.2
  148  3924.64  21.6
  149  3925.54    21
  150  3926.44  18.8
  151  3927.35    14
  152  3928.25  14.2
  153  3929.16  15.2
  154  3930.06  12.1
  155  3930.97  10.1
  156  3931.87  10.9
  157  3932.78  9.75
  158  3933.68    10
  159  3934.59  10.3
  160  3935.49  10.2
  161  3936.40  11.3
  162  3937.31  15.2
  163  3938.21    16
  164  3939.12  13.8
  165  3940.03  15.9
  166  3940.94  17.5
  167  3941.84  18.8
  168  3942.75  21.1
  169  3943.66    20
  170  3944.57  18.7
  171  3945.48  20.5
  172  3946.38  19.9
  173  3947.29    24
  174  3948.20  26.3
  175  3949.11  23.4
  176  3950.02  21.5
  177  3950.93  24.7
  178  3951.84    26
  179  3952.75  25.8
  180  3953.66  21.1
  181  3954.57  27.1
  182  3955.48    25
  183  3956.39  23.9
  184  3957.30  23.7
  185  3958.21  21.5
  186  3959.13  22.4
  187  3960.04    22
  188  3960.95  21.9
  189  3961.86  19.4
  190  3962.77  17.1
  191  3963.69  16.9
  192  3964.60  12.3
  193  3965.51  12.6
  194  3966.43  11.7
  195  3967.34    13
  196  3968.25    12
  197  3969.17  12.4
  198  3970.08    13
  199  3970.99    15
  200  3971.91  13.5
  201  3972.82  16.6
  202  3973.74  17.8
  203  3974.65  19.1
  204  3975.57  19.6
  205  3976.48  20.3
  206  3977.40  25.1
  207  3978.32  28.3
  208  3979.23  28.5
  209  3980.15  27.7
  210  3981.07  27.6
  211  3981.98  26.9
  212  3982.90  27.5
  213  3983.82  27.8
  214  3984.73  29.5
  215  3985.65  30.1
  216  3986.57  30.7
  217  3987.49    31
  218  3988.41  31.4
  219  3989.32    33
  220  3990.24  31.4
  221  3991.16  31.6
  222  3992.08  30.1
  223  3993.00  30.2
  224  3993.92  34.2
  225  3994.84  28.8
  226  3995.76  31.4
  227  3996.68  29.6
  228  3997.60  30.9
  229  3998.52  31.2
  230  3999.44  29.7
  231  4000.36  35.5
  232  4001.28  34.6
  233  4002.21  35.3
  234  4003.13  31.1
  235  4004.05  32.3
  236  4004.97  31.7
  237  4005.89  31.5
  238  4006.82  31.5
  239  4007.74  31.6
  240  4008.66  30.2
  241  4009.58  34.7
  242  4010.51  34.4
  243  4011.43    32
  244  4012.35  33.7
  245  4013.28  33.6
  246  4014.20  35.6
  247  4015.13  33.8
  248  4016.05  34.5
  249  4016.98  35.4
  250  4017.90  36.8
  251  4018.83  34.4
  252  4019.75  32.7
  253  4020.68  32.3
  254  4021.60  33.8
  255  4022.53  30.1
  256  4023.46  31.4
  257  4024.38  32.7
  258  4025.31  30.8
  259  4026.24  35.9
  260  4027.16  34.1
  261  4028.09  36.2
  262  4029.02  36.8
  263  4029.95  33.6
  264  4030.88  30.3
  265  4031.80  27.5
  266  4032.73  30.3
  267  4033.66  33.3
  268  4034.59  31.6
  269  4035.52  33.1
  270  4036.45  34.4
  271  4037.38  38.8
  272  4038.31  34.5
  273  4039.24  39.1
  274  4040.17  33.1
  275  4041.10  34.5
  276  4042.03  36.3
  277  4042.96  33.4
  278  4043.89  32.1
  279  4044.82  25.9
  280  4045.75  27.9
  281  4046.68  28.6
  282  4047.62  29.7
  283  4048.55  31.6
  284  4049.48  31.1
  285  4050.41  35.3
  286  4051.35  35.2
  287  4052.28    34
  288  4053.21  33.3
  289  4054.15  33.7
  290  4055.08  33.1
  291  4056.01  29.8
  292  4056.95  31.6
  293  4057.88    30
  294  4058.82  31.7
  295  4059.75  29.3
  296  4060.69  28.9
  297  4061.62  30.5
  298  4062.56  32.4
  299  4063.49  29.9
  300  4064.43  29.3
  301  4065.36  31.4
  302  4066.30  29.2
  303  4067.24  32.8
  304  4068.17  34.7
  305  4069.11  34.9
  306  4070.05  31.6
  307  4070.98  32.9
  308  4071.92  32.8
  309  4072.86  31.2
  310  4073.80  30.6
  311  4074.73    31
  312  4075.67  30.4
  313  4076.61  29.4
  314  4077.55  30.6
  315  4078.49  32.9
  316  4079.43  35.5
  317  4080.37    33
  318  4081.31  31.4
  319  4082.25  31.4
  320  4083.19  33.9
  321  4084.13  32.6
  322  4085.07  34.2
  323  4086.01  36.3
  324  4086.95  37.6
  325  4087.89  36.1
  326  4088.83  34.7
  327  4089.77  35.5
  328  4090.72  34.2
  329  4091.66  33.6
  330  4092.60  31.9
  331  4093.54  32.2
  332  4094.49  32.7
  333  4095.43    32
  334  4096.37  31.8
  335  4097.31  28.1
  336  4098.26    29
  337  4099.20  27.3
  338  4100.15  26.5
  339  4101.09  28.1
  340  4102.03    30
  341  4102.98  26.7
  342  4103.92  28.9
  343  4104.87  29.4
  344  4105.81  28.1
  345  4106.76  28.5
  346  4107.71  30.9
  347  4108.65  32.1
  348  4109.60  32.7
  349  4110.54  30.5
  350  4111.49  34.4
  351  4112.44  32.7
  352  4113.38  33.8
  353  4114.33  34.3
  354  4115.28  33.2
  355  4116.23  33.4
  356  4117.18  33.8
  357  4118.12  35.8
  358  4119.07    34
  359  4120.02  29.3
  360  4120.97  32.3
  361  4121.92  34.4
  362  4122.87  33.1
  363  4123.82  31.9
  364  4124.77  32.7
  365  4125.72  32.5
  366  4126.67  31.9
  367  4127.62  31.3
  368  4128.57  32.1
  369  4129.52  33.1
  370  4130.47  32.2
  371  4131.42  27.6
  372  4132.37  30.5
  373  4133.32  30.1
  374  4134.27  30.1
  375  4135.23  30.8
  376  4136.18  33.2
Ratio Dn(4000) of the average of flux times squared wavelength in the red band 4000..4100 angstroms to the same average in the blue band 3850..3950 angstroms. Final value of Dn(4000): 1.83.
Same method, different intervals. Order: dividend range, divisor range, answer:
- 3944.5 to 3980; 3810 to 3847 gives 1.40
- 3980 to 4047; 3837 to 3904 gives 1.91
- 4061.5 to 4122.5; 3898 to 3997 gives 1.58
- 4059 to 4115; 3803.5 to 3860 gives 2.22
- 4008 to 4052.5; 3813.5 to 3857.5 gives 2.39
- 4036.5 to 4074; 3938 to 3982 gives 1.68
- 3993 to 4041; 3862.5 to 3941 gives 1.81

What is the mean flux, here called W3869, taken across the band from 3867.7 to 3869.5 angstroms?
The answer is 20.7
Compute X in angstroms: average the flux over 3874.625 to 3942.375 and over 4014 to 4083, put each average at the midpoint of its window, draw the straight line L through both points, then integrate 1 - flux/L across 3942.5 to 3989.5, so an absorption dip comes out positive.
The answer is 5.3 angstroms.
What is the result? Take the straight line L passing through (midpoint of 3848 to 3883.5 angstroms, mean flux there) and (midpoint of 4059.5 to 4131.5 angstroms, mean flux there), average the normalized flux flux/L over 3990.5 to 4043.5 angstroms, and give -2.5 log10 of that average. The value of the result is -0.22 mag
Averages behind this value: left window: 17.7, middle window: 33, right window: 31.9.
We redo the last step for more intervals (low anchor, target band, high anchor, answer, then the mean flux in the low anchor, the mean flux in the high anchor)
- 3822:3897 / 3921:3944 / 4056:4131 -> 0.33 mag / 16.9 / 31.9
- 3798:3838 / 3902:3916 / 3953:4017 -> -0.09 mag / 16.6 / 26.4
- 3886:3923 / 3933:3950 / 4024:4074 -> 0.39 mag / 22.4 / 32.4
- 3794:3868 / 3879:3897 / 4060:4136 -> 0.06 mag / 16.6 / 31.8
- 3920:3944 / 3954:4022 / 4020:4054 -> -0.07 mag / 16.2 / 32.8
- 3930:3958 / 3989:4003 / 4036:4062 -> -0.24 mag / 18.7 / 32.4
